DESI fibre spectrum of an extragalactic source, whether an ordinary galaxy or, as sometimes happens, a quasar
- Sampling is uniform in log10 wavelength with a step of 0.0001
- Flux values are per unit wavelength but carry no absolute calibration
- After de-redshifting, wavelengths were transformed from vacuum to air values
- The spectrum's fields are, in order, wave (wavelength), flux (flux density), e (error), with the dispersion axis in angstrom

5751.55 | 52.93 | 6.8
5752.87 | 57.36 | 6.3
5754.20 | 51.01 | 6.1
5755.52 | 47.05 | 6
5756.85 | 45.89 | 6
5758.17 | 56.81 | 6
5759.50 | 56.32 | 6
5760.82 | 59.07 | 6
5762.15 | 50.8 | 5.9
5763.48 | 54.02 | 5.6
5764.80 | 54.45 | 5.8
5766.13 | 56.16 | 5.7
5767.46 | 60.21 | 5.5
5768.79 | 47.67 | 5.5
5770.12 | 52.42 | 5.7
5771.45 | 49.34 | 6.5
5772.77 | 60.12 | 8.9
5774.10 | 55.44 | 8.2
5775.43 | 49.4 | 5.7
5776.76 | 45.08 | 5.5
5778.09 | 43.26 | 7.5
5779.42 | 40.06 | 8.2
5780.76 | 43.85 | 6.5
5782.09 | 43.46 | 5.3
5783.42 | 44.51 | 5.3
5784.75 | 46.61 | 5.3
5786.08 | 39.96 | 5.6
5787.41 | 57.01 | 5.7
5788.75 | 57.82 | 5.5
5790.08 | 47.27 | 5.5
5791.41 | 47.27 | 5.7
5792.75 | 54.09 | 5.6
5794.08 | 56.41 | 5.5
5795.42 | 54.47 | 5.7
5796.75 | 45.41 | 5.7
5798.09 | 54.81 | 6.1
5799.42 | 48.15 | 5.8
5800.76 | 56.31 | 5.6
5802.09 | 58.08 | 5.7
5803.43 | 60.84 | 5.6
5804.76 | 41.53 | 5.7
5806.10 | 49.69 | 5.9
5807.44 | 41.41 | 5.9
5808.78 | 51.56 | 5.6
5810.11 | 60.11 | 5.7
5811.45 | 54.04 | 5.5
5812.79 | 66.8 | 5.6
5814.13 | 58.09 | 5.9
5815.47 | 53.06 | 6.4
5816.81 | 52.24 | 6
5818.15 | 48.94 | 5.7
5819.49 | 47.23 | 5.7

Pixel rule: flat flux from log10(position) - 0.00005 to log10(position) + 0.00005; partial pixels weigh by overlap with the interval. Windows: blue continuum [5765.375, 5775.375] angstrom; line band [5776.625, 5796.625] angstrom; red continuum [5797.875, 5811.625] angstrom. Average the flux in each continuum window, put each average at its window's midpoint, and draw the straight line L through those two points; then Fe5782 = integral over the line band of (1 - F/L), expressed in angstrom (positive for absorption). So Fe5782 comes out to 1.9 angstrom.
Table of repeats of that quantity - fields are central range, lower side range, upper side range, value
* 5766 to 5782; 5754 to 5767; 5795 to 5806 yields 1.0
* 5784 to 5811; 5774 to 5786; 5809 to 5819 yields -0.5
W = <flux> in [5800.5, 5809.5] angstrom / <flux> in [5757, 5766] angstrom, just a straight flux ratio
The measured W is 0.9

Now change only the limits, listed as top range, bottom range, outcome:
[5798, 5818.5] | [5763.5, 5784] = 1.07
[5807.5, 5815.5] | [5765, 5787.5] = 1.15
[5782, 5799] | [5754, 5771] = 0.94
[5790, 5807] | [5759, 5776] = 0.96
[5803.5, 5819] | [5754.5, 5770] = 0.99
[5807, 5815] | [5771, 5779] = 1.11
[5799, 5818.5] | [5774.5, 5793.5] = 1.13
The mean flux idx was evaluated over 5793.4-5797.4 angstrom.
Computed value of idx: 52.2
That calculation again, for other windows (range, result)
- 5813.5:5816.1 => 55.6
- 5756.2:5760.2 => 53.2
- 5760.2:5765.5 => 54.5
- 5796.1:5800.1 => 49.4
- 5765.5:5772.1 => 53.1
